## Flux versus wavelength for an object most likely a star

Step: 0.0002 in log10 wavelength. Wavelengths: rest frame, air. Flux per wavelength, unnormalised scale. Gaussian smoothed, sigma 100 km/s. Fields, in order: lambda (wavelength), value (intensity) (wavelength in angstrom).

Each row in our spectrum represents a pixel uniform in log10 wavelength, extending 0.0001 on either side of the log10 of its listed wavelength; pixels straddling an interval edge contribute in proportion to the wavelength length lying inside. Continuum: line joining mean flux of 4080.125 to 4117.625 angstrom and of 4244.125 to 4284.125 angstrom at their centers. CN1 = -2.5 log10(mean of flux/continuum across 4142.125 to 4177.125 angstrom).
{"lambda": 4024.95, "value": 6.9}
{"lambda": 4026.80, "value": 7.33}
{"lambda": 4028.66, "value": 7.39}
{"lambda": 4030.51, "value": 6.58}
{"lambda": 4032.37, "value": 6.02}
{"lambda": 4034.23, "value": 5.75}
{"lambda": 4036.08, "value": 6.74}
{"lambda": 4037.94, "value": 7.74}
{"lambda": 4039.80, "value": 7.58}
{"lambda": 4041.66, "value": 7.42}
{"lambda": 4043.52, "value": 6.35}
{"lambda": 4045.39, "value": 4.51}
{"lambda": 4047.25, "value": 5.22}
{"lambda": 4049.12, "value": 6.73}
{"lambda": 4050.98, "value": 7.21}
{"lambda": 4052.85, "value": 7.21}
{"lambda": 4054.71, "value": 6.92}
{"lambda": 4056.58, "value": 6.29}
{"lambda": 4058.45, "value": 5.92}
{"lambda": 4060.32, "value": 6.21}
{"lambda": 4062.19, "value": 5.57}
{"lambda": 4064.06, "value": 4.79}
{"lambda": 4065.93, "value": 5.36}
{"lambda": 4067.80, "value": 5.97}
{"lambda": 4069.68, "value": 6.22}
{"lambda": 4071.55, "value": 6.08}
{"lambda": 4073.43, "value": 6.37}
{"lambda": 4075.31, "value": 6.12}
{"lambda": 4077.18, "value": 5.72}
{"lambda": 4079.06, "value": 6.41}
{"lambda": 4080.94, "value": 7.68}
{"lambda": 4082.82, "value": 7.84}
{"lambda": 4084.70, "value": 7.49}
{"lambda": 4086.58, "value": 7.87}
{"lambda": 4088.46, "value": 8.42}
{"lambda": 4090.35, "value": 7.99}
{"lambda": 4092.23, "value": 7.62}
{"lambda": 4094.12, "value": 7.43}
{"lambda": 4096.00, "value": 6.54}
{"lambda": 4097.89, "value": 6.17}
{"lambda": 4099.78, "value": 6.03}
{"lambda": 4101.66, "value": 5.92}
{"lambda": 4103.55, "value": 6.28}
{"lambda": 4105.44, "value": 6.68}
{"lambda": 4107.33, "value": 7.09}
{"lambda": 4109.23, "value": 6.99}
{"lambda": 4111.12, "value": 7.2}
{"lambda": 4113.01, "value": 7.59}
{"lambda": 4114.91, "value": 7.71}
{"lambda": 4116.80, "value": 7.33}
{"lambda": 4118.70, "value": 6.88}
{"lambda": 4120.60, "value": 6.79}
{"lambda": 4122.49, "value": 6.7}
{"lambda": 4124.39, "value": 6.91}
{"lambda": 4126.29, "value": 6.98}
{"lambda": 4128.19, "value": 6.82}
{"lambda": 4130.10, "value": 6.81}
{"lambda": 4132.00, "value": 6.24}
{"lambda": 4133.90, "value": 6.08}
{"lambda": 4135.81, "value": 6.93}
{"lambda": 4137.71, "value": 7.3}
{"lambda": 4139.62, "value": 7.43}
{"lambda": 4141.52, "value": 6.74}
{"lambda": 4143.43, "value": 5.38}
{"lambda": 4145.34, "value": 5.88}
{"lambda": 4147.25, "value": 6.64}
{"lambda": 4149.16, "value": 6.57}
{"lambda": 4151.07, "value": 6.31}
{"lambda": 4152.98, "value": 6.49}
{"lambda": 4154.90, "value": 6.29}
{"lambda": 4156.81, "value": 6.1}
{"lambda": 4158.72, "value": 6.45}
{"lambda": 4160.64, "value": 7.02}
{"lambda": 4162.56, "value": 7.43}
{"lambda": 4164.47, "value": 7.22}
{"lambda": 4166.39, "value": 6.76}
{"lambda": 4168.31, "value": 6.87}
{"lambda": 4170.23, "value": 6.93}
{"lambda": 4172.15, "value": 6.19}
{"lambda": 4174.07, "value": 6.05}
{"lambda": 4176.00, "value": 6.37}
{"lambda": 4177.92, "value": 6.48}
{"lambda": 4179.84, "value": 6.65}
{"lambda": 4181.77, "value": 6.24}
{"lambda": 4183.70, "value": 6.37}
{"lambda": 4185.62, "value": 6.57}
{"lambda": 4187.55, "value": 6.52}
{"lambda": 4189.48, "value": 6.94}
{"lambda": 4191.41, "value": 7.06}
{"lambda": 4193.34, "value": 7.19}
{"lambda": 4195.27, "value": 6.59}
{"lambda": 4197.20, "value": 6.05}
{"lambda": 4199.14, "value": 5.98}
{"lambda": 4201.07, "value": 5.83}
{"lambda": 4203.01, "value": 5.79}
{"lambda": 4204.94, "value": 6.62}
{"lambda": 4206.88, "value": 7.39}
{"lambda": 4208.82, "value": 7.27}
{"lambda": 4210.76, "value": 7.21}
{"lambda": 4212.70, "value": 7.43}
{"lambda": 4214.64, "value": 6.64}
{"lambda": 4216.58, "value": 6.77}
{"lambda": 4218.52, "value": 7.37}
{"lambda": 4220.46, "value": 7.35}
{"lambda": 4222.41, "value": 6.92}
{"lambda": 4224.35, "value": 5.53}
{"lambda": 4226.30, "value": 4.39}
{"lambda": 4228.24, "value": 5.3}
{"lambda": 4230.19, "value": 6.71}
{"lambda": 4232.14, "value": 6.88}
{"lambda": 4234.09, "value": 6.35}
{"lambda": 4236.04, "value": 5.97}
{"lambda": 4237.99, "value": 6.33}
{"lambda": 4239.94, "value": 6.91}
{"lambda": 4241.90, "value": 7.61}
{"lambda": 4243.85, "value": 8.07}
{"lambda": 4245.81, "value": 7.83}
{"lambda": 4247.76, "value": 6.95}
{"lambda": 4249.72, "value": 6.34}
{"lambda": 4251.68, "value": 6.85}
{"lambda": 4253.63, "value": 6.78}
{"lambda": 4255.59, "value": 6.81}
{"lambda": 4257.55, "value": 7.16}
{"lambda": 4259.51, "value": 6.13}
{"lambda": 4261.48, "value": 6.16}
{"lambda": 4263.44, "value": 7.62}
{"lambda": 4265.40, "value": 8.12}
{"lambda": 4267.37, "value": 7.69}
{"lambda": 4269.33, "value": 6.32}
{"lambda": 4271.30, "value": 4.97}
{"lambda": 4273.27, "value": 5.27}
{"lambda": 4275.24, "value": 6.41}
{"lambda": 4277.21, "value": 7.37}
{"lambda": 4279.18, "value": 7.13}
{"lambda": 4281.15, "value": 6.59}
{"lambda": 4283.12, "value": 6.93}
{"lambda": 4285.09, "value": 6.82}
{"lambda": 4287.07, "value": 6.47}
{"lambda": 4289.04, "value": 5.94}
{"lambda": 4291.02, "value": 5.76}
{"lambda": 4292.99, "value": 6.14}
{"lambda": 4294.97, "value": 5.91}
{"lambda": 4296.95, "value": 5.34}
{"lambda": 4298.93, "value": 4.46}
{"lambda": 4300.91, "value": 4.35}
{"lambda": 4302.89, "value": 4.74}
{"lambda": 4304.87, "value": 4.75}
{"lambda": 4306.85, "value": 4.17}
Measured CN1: 0.09 mag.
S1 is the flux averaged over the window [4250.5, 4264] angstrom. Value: 6.76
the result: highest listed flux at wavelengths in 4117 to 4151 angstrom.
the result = 7.43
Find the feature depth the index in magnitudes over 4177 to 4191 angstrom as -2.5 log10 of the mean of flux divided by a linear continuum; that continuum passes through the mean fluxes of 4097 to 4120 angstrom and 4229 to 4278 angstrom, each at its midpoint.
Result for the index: 0.04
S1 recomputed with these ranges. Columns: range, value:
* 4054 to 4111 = 6.61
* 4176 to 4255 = 6.65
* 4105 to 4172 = 6.78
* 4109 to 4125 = 7.14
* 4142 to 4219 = 6.59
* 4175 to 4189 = 6.47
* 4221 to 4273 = 6.63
